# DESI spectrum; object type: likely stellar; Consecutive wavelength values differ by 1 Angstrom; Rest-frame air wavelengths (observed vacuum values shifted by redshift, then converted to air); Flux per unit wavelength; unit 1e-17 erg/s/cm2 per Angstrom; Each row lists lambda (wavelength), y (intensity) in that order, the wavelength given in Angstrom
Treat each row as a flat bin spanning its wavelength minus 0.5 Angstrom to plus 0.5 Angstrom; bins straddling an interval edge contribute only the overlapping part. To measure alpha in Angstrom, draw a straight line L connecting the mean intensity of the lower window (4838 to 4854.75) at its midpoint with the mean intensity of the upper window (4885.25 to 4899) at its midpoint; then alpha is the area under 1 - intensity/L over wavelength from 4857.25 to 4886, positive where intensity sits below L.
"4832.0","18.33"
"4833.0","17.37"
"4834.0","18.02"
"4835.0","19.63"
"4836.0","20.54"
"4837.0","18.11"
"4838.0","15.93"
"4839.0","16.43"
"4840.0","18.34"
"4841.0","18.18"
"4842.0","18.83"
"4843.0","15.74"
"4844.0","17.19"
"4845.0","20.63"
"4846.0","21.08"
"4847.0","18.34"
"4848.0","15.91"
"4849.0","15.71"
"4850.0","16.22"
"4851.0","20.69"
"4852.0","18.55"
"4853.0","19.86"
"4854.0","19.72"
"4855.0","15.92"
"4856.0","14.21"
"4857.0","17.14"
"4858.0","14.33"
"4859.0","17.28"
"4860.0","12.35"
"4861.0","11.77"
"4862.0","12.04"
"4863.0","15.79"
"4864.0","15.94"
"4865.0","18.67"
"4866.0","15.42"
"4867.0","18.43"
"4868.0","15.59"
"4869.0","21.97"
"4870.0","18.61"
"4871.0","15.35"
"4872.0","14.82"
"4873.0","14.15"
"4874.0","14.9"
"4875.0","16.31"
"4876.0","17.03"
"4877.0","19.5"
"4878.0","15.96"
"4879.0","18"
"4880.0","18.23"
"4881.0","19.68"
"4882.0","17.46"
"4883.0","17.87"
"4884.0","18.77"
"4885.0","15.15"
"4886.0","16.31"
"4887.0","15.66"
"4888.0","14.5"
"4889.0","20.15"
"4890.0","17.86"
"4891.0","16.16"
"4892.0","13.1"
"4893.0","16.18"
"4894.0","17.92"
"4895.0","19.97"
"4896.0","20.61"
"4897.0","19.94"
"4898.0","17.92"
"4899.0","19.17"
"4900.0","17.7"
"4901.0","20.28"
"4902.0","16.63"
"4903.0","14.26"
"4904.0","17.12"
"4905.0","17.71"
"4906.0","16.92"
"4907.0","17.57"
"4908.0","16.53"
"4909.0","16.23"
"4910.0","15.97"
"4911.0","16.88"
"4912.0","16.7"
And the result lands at 2.0 Angstrom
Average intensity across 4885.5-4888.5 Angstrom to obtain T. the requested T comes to 15.5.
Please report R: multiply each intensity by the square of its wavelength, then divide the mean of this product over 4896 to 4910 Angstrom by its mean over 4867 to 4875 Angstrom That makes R 1.07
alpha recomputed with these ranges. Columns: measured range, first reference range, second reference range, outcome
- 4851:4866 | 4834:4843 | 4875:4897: 1.5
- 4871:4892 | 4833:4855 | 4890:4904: 1.2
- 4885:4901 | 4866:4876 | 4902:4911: -0.9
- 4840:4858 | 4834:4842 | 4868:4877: -0.1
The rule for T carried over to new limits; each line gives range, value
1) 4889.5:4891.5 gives 17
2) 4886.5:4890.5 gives 17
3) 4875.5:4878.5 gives 17.5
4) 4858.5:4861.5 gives 13.8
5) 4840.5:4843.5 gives 17.6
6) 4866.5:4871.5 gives 18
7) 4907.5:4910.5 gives 16.2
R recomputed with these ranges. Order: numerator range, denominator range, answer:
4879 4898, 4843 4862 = 1.06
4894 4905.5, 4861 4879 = 1.13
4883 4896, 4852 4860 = 1.03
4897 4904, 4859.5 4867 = 1.22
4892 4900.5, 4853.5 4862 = 1.23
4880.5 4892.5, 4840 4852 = 0.95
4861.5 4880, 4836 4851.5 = 0.94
